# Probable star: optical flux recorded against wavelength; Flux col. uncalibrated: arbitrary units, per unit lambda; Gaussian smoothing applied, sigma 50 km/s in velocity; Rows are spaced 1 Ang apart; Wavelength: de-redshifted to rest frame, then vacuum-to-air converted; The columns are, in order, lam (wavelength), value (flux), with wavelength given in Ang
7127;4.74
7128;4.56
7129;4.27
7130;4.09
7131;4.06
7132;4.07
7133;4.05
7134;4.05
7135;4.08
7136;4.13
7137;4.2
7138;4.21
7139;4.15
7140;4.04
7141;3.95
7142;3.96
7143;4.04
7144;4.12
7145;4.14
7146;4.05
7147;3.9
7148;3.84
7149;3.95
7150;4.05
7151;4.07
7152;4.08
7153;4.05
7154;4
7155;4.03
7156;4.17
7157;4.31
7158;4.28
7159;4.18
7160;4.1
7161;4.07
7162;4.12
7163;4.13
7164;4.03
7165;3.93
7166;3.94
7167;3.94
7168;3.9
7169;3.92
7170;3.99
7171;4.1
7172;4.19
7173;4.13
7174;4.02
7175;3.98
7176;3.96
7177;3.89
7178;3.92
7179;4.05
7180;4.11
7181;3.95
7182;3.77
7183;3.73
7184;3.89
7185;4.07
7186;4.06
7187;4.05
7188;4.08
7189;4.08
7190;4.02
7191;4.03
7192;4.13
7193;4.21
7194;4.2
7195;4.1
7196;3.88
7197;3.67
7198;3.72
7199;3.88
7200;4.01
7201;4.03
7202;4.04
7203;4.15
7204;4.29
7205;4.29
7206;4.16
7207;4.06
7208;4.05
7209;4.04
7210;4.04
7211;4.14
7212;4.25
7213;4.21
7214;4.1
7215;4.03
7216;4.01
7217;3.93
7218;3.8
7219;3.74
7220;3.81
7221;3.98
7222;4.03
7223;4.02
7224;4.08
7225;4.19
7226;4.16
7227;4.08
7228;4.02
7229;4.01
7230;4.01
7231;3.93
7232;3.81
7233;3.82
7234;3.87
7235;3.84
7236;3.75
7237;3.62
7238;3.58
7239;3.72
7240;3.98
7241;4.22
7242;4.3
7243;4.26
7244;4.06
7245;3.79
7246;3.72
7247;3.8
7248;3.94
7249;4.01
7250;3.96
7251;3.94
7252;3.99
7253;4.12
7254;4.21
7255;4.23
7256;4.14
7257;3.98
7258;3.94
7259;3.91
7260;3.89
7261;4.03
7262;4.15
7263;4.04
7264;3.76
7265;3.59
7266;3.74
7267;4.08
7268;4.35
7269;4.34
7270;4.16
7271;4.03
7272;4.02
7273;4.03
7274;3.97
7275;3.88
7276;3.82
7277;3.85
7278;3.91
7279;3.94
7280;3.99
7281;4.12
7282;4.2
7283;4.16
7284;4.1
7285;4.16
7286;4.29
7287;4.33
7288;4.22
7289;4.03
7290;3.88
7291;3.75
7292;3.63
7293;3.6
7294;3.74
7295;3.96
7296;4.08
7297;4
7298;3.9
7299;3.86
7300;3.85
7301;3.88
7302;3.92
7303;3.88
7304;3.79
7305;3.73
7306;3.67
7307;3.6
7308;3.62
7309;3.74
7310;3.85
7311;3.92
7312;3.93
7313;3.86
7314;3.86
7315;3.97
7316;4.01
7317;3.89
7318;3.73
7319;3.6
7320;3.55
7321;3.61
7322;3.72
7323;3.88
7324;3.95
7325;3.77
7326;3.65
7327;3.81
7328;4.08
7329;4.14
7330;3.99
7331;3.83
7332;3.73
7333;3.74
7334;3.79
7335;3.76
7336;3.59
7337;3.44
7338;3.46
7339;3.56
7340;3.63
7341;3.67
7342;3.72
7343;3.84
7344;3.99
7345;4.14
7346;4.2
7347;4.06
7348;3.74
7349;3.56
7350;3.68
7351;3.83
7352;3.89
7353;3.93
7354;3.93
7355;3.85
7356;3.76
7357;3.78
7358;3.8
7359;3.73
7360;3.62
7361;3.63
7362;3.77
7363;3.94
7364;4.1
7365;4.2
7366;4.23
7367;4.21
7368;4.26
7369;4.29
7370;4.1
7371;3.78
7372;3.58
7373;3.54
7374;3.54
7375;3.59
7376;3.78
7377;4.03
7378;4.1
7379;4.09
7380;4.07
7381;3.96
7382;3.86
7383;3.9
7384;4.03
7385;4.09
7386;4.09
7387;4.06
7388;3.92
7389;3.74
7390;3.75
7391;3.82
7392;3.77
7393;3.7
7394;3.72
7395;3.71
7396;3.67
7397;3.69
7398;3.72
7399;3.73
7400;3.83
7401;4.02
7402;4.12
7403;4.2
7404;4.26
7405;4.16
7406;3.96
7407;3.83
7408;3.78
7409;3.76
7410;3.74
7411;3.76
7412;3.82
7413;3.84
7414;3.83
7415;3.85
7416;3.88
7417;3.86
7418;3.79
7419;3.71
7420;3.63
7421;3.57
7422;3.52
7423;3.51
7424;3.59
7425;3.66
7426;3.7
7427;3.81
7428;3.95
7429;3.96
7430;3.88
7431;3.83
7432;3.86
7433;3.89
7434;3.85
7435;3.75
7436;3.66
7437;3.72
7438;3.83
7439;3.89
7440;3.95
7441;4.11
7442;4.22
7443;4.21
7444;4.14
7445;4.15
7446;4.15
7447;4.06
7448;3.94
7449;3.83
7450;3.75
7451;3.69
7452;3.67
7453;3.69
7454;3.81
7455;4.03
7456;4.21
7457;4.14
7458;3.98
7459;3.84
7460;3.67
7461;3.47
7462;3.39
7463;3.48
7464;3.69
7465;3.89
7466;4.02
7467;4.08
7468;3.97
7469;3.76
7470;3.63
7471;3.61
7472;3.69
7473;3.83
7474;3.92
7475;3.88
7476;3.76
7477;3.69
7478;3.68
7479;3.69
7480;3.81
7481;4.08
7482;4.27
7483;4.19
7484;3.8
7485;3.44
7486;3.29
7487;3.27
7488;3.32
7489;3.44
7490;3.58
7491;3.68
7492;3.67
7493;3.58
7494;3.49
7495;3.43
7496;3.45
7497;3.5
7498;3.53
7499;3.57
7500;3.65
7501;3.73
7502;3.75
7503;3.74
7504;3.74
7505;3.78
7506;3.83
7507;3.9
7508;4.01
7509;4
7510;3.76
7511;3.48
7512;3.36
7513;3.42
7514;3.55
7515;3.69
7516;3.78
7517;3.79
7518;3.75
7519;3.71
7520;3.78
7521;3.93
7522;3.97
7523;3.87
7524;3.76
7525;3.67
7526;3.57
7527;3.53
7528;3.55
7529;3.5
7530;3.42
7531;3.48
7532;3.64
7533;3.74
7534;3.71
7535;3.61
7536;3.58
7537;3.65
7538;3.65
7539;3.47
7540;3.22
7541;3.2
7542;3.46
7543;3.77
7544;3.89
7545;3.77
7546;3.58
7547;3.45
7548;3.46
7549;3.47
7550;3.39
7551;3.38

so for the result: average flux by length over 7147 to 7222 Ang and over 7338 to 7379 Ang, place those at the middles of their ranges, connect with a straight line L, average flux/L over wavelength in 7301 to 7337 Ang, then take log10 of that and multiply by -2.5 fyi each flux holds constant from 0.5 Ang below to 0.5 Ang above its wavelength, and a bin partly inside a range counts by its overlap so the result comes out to 0.03 mag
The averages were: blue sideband 4.03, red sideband 3.86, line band 3.8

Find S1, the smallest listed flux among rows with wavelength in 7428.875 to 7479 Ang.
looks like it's 3.39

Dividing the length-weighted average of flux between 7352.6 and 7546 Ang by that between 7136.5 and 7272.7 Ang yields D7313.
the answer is 0.94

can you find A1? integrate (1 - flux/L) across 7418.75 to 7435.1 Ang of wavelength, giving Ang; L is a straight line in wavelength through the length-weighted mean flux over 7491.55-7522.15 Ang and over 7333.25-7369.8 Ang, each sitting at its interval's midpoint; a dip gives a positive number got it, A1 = 0.1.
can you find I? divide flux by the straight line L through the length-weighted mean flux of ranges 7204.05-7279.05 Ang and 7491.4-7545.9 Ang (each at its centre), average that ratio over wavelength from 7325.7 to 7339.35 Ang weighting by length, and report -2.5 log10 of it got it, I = 0.034 mag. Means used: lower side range 3.99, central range 3.76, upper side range 3.65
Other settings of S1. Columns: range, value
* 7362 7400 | 3.54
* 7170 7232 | 3.67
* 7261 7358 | 3.44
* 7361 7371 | 3.63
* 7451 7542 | 3.2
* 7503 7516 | 3.36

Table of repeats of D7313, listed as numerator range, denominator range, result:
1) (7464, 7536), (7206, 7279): 0.93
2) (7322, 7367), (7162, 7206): 0.95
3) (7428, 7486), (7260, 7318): 0.98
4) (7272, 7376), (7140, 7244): 0.96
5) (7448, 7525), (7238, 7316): 0.94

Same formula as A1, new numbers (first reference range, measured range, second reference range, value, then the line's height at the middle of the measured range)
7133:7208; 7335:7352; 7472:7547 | 0.4 Ang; 3.85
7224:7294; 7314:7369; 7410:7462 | 1.1 Ang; 3.92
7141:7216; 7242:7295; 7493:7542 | -0.9 Ang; 3.93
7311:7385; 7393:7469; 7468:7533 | -1.7 Ang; 3.76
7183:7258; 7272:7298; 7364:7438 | -0.2 Ang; 3.95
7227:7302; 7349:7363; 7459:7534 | 0.3 Ang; 3.86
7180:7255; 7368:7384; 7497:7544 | -0.3 Ang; 3.82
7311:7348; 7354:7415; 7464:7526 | -1.7 Ang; 3.78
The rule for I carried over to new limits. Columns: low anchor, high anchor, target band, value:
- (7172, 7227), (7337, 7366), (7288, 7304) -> 0.01 mag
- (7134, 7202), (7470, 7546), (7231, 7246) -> 0.02 mag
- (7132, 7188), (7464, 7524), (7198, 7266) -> -0.01 mag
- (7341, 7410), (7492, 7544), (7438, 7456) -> -0.05 mag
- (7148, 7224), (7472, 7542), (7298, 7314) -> 0.02 mag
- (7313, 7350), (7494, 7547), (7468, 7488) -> -0.02 mag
